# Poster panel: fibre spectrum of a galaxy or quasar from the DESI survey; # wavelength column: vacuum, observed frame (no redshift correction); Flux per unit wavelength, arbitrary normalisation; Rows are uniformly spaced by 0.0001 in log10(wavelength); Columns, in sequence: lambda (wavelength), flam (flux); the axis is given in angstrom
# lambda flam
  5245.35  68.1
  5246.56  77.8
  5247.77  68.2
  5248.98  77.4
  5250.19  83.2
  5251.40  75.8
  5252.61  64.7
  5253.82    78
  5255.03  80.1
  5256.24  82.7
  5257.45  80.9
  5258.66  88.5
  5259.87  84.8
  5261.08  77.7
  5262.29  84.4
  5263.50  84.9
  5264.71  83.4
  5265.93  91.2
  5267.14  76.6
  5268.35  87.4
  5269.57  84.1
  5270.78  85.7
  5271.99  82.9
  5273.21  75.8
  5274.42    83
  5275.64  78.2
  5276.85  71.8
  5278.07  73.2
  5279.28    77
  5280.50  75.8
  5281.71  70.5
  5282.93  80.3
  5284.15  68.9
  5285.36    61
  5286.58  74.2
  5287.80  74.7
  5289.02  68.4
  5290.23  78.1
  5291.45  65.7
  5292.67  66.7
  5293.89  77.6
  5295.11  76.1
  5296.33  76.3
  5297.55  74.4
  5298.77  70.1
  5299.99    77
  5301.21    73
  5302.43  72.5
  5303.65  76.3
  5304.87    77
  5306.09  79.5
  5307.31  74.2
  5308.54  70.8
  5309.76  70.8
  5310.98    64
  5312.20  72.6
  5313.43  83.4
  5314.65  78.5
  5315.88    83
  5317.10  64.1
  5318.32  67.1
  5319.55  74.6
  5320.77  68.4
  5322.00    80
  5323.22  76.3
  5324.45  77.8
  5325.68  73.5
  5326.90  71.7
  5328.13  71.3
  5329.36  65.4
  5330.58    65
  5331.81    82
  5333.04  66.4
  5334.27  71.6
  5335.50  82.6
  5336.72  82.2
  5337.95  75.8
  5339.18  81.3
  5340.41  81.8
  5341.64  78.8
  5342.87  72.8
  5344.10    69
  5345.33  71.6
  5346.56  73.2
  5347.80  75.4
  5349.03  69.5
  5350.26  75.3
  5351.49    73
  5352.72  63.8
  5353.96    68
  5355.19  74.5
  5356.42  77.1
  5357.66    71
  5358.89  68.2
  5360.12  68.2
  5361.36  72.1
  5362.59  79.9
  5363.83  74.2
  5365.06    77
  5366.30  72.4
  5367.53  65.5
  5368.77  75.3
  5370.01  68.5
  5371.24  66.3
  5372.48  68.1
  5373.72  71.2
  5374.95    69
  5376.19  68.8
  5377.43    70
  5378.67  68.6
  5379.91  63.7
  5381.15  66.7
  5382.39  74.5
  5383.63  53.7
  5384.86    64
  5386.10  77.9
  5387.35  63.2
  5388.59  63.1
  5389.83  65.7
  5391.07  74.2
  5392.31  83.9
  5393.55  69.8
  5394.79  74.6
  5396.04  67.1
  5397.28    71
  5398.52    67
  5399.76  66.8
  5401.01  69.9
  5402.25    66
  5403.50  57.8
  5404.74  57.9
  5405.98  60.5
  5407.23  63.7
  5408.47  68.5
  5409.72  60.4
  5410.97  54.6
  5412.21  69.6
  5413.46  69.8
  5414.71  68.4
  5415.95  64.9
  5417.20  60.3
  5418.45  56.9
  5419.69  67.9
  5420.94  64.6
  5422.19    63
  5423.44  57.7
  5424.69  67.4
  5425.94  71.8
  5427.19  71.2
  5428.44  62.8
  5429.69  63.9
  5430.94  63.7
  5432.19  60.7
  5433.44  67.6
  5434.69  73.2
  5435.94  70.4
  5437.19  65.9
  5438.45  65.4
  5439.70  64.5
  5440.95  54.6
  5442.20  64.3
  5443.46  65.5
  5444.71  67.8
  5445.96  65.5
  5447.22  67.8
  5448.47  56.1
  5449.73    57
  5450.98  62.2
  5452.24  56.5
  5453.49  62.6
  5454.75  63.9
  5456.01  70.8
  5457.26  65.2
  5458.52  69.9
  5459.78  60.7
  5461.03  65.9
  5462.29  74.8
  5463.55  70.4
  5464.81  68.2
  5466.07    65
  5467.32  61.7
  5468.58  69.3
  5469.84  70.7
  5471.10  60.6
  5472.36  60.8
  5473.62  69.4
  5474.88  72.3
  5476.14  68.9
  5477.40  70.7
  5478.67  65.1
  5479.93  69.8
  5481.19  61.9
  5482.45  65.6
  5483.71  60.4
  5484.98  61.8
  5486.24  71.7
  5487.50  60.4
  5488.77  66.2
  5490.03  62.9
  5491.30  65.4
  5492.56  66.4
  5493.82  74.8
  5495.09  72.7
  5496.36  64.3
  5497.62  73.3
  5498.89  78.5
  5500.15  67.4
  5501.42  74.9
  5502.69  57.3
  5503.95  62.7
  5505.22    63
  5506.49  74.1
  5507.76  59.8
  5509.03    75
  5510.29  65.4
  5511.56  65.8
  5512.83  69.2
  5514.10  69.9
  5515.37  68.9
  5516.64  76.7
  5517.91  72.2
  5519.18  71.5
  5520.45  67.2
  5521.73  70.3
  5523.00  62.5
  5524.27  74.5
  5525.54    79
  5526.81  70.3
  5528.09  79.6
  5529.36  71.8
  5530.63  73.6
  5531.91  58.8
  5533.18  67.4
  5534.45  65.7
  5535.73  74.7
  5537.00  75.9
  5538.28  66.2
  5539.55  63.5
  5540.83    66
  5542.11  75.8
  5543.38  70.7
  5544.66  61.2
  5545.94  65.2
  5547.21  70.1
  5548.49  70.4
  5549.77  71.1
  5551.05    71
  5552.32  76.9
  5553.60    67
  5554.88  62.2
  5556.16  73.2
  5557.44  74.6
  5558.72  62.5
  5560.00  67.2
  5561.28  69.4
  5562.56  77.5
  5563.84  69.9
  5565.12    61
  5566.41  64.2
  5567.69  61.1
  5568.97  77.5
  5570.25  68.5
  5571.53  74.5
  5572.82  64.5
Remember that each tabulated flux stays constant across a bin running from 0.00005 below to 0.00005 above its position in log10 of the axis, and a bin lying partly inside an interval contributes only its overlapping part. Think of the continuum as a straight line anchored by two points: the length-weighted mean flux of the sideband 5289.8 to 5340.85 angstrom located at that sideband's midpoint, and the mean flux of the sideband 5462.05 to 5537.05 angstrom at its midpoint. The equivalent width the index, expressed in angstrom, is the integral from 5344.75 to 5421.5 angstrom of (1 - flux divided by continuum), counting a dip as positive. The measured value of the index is 3.9 angstrom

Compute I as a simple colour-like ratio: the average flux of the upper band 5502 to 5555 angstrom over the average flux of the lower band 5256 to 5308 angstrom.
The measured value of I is 0.90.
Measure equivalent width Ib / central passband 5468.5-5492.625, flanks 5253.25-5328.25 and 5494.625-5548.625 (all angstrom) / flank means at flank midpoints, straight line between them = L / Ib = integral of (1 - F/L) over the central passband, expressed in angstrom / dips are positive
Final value 1.6 angstrom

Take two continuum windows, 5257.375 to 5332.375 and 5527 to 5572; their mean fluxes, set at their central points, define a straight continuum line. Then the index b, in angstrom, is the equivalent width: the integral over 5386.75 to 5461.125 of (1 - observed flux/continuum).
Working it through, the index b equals 7.5 angstrom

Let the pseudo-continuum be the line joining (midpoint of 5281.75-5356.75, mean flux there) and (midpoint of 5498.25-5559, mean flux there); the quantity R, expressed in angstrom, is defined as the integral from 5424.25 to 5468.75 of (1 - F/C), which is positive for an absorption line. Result 3.6 angstrom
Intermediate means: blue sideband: 73.5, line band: 65.4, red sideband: 69.4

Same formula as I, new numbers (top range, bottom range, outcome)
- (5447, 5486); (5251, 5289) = 0.83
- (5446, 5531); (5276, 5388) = 0.93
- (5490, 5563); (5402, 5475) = 1.07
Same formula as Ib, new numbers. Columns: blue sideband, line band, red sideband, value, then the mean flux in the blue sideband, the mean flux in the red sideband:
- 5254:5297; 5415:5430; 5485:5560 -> 1.7 angstrom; 77.9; 69.1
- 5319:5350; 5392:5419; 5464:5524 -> 2.1 angstrom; 74.3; 67.6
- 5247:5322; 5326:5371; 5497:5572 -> 0.9 angstrom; 76.2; 69.4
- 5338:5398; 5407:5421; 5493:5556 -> 1.3 angstrom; 71.1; 69.5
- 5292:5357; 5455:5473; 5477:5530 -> 0.8 angstrom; 73.9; 68.6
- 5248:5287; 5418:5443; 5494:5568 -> 2.7 angstrom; 78.8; 69.2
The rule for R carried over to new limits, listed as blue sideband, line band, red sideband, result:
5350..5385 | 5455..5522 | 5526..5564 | 2.04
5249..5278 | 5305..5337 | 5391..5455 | 0.64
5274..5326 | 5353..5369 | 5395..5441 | -0.71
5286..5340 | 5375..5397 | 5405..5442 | -0.36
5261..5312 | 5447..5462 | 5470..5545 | 1.46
